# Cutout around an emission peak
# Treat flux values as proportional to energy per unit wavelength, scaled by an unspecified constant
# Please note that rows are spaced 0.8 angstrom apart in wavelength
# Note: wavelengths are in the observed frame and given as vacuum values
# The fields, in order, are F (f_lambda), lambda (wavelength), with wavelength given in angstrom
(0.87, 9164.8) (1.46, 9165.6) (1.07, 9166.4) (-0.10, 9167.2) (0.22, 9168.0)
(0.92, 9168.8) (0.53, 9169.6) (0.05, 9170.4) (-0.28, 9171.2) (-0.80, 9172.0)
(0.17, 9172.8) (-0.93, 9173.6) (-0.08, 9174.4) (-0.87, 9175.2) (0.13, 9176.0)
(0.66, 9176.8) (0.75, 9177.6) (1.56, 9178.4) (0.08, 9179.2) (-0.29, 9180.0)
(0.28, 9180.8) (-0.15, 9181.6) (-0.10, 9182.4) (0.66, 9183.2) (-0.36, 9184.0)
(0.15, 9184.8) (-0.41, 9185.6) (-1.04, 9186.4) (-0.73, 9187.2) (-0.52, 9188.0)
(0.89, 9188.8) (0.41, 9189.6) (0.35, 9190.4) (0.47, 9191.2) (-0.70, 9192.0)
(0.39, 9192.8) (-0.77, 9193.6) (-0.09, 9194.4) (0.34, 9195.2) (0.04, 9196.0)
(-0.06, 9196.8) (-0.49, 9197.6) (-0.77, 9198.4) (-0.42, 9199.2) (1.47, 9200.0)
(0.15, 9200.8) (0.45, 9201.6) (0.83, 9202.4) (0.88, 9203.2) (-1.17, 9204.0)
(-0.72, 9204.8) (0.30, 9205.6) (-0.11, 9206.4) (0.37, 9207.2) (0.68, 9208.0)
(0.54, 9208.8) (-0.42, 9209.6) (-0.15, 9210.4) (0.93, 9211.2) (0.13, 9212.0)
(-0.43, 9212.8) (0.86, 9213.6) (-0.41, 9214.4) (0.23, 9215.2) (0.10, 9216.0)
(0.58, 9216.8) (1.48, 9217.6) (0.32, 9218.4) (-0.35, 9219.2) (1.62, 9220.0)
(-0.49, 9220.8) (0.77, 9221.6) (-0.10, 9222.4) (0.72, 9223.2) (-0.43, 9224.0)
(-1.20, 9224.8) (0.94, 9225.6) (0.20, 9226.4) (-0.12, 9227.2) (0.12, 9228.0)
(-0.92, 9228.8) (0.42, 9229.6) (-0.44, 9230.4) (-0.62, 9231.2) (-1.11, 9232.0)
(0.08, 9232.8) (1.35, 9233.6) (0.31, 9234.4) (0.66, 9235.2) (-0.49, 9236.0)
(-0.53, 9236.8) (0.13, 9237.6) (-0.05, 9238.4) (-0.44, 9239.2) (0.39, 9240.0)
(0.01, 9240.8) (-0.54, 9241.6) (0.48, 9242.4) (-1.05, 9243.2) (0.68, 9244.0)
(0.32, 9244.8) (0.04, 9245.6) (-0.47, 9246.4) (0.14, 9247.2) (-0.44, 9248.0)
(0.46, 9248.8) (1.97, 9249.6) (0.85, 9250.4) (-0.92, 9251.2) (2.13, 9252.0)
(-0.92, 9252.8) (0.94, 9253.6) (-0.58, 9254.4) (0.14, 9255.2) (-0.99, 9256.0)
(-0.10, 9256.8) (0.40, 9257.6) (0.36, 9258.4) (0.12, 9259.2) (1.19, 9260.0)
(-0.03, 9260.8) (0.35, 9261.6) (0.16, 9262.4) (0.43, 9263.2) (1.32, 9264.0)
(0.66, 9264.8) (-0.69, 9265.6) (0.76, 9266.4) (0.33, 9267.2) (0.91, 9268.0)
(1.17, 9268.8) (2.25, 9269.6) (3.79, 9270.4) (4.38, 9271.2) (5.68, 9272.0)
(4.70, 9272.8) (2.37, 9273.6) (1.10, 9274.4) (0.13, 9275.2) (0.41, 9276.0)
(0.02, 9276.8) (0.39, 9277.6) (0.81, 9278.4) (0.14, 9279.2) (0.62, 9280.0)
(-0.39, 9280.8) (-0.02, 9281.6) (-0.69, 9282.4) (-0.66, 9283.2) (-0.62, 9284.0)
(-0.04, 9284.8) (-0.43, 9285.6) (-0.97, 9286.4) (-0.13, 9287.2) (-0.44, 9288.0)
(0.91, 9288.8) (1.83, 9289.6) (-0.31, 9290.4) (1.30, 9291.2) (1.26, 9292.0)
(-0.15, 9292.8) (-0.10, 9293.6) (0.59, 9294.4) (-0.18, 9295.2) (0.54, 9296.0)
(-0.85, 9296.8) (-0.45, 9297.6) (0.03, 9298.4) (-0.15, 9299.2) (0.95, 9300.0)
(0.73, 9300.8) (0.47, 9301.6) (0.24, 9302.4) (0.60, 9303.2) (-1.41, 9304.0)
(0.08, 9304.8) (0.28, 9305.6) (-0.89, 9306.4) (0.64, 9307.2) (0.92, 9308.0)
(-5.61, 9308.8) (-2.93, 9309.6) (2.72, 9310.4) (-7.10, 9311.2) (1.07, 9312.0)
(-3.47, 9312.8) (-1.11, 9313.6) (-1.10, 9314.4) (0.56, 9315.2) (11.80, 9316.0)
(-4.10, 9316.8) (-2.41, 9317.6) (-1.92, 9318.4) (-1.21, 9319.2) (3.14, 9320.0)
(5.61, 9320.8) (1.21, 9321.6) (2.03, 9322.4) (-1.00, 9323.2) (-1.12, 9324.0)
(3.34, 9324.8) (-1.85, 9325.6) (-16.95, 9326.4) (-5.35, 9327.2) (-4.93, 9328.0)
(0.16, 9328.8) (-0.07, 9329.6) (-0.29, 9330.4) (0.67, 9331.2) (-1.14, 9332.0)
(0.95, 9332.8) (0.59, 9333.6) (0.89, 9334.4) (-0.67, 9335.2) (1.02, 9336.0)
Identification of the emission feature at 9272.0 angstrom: H-gamma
